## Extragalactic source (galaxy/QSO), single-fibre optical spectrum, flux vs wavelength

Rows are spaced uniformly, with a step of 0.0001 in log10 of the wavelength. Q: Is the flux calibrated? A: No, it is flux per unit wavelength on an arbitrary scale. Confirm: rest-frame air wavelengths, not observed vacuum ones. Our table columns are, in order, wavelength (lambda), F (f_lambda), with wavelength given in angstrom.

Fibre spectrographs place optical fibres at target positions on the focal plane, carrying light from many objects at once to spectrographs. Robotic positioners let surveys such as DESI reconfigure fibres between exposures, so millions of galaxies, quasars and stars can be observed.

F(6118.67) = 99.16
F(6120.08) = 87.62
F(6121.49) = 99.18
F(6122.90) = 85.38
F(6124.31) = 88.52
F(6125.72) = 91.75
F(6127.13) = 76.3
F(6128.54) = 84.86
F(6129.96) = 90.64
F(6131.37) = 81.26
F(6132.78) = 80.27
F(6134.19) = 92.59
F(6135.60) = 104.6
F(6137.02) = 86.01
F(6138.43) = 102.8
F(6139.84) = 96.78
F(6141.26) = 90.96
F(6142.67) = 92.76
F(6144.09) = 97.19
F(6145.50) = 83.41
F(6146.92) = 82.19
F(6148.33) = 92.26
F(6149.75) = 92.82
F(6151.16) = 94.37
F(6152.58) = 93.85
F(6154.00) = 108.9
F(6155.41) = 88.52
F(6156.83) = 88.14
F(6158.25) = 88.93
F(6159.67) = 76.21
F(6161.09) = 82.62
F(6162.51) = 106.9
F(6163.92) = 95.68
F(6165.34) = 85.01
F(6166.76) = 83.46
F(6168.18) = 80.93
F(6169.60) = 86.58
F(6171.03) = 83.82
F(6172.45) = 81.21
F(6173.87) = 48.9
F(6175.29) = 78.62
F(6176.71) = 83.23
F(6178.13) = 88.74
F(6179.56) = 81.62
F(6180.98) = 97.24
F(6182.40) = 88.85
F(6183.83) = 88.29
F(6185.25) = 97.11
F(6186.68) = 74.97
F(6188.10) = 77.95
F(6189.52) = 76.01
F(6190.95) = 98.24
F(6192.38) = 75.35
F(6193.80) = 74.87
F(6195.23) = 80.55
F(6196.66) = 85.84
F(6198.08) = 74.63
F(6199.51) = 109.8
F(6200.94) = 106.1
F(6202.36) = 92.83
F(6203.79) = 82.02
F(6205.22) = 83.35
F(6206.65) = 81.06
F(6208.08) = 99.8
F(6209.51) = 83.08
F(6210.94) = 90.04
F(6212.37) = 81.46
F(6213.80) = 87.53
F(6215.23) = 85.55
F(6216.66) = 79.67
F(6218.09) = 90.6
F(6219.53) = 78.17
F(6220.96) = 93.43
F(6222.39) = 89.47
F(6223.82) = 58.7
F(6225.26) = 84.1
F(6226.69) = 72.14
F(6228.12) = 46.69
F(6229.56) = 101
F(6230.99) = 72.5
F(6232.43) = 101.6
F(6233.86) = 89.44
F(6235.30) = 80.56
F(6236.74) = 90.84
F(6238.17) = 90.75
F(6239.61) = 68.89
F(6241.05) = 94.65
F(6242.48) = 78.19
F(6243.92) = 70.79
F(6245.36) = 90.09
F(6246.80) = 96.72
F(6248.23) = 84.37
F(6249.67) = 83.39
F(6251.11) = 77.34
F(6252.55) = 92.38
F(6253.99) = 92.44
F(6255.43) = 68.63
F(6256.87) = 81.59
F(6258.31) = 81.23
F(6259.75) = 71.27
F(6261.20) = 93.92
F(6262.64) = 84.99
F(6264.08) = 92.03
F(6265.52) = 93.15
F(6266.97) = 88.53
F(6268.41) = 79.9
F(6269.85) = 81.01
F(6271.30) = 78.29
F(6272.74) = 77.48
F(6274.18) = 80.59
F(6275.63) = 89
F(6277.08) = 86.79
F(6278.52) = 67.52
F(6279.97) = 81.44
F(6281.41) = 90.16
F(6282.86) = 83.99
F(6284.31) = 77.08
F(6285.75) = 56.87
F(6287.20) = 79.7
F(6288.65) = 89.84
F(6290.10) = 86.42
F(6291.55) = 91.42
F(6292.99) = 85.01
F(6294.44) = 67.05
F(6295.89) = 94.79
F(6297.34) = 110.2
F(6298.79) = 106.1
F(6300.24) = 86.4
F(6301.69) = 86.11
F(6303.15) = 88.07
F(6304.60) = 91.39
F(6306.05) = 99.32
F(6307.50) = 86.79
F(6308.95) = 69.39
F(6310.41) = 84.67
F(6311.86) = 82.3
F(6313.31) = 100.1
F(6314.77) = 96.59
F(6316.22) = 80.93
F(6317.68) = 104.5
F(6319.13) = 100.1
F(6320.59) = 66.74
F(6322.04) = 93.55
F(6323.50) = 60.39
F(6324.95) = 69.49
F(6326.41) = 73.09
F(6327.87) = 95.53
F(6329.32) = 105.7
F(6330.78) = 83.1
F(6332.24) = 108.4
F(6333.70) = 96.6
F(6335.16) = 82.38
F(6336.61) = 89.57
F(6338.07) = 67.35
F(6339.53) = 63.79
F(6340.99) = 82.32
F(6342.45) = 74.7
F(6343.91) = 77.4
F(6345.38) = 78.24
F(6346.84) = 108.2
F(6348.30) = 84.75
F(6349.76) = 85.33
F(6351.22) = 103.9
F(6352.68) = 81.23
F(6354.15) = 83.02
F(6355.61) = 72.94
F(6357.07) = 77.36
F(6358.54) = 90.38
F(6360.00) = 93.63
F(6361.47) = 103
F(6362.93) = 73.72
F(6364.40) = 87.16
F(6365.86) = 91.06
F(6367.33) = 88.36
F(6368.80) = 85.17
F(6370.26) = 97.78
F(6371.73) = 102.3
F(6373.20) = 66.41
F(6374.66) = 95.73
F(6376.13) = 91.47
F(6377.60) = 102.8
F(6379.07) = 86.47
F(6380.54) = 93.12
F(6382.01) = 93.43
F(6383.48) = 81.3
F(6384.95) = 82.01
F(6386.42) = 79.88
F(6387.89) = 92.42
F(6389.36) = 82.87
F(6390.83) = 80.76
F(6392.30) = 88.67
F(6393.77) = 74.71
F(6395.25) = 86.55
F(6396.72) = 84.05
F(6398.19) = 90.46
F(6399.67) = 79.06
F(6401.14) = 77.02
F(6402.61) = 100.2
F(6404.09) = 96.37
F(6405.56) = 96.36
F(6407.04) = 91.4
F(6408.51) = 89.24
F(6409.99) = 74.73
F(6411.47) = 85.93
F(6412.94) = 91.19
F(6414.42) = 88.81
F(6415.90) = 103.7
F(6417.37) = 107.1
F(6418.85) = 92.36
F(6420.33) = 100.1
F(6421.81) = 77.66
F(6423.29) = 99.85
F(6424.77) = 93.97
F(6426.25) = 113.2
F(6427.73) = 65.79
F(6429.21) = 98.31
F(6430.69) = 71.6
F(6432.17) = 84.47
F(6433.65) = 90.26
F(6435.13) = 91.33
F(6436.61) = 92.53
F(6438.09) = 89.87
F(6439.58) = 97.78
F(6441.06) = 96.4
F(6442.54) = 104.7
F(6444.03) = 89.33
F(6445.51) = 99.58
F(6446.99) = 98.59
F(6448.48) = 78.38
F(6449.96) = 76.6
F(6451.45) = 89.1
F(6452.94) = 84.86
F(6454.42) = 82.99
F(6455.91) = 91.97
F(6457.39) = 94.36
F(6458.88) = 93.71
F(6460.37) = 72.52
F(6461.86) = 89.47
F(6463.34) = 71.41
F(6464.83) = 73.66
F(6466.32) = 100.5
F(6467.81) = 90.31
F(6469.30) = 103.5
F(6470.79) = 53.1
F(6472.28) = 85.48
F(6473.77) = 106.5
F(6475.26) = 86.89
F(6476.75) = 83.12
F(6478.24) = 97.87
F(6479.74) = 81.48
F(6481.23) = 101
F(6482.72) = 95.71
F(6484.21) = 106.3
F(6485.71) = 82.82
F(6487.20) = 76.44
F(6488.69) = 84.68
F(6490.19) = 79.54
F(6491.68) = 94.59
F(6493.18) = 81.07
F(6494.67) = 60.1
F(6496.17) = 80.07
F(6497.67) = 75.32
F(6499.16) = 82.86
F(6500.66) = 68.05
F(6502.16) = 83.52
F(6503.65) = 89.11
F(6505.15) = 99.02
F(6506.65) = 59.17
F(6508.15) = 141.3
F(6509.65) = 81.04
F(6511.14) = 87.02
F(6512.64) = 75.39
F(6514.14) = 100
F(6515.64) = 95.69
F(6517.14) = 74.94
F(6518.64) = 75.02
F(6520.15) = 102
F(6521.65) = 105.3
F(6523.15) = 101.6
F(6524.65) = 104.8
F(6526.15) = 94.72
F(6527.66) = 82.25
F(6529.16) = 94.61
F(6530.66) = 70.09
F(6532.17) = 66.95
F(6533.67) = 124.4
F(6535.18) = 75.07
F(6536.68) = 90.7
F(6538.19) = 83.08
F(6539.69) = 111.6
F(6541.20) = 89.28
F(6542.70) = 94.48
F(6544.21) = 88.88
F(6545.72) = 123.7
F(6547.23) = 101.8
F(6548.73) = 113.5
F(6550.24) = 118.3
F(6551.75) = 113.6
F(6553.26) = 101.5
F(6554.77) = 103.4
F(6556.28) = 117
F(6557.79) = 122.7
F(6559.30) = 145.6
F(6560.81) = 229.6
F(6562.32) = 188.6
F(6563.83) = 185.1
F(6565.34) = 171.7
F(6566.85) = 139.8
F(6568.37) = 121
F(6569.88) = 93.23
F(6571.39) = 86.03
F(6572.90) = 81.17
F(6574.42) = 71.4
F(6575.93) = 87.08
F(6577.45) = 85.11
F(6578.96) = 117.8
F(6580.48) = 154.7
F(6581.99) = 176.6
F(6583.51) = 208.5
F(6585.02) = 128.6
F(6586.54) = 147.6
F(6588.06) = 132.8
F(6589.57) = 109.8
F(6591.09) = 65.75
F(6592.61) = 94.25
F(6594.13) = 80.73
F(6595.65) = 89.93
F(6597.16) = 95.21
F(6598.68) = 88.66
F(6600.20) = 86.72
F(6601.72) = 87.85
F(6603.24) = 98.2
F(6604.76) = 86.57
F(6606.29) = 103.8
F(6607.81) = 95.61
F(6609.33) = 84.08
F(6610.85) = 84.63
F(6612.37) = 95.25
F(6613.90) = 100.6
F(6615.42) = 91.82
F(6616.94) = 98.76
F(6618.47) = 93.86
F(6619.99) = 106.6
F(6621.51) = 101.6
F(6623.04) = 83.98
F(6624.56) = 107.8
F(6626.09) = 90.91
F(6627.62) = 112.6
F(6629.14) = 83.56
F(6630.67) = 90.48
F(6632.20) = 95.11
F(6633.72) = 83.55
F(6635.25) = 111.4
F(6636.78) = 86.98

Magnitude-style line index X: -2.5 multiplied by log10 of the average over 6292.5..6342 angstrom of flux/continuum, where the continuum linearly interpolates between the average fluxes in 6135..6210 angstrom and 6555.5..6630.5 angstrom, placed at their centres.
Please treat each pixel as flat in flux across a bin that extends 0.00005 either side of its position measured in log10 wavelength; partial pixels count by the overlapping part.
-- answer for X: 0.11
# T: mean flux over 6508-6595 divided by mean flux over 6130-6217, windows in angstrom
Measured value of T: 1.3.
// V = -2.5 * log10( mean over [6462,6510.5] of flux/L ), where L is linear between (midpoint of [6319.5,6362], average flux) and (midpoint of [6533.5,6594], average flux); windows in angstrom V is 0.24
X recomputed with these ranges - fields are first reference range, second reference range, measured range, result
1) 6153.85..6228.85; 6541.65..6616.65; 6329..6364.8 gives 0.12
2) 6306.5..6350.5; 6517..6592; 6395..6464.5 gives 0.10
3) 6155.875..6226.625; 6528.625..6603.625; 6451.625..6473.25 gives 0.23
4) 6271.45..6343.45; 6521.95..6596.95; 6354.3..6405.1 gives 0.07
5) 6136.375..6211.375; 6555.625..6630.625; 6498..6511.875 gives 0.22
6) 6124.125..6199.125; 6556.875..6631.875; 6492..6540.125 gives 0.22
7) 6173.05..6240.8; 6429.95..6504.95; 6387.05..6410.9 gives -0.01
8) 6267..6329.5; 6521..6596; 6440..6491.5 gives 0.17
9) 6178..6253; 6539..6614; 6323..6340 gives 0.13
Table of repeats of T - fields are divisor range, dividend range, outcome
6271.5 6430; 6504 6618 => 1.22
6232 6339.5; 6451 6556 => 1.06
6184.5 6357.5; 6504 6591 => 1.31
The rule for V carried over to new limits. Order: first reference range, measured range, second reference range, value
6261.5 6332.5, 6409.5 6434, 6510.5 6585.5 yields 0.09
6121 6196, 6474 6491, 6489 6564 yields 0.10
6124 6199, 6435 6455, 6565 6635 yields 0.08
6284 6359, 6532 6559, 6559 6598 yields 0.17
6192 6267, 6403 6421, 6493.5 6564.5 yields 0.02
